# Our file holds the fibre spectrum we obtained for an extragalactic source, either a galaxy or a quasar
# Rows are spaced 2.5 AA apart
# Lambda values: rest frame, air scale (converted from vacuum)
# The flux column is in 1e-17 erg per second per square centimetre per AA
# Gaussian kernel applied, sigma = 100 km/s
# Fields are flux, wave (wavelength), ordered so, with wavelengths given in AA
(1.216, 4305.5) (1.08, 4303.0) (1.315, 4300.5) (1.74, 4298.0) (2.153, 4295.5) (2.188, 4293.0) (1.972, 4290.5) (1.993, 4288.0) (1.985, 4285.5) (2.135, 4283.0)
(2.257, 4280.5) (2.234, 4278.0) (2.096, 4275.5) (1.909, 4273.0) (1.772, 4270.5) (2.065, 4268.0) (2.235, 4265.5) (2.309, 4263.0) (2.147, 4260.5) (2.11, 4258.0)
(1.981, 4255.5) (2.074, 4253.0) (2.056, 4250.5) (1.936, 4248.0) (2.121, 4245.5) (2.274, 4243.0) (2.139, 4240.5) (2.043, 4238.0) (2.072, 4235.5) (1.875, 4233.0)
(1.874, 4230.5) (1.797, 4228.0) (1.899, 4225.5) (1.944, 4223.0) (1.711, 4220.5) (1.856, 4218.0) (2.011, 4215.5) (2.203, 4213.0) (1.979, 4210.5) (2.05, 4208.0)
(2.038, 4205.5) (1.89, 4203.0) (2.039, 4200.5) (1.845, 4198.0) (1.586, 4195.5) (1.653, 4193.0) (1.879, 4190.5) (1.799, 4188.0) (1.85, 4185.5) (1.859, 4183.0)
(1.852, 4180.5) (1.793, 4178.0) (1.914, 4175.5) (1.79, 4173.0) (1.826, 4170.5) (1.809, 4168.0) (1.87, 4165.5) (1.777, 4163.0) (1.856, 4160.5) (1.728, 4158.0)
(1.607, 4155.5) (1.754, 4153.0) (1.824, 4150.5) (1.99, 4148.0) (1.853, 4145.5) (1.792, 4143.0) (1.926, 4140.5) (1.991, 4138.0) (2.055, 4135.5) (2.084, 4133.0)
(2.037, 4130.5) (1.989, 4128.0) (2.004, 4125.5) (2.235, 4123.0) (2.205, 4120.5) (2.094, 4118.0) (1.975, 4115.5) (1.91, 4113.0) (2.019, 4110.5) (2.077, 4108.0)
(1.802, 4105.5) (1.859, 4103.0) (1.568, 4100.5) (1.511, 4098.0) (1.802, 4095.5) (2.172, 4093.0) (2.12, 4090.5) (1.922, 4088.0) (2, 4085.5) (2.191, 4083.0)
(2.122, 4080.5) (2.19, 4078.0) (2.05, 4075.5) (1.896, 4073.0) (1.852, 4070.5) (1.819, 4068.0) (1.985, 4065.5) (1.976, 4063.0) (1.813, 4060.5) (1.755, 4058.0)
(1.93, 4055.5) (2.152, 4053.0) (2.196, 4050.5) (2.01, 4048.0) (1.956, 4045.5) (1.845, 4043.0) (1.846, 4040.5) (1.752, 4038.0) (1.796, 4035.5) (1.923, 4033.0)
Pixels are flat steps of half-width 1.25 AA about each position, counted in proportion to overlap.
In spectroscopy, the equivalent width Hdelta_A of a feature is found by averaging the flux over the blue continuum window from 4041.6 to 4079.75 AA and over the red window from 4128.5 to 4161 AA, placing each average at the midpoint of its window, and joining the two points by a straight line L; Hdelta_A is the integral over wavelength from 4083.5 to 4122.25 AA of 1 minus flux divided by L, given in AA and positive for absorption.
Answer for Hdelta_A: -0.39 AA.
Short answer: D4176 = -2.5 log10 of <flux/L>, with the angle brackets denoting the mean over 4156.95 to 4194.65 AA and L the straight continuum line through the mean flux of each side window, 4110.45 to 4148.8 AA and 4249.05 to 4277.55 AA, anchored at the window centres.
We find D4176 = 0.12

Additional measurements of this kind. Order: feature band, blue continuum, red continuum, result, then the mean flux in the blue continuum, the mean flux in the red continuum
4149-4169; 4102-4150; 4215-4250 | 0.12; 1.99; 1.97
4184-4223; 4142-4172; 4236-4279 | 0.02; 1.81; 2.09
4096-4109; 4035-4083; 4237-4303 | 0.12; 1.95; 2.03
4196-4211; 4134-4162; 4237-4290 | 0.01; 1.85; 2.09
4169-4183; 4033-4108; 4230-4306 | 0.07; 1.93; 1.99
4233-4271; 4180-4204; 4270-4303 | -0.10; 1.82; 1.95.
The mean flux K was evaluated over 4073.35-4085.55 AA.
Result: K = 2.11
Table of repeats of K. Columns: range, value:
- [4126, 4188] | 1.87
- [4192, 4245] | 1.95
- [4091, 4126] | 1.95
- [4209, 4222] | 1.95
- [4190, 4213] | 1.9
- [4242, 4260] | 2.08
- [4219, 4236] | 1.87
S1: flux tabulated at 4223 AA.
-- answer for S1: 1.944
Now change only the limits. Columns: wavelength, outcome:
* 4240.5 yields 2.139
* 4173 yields 1.79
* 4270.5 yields 1.772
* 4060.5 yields 1.813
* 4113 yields 1.91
